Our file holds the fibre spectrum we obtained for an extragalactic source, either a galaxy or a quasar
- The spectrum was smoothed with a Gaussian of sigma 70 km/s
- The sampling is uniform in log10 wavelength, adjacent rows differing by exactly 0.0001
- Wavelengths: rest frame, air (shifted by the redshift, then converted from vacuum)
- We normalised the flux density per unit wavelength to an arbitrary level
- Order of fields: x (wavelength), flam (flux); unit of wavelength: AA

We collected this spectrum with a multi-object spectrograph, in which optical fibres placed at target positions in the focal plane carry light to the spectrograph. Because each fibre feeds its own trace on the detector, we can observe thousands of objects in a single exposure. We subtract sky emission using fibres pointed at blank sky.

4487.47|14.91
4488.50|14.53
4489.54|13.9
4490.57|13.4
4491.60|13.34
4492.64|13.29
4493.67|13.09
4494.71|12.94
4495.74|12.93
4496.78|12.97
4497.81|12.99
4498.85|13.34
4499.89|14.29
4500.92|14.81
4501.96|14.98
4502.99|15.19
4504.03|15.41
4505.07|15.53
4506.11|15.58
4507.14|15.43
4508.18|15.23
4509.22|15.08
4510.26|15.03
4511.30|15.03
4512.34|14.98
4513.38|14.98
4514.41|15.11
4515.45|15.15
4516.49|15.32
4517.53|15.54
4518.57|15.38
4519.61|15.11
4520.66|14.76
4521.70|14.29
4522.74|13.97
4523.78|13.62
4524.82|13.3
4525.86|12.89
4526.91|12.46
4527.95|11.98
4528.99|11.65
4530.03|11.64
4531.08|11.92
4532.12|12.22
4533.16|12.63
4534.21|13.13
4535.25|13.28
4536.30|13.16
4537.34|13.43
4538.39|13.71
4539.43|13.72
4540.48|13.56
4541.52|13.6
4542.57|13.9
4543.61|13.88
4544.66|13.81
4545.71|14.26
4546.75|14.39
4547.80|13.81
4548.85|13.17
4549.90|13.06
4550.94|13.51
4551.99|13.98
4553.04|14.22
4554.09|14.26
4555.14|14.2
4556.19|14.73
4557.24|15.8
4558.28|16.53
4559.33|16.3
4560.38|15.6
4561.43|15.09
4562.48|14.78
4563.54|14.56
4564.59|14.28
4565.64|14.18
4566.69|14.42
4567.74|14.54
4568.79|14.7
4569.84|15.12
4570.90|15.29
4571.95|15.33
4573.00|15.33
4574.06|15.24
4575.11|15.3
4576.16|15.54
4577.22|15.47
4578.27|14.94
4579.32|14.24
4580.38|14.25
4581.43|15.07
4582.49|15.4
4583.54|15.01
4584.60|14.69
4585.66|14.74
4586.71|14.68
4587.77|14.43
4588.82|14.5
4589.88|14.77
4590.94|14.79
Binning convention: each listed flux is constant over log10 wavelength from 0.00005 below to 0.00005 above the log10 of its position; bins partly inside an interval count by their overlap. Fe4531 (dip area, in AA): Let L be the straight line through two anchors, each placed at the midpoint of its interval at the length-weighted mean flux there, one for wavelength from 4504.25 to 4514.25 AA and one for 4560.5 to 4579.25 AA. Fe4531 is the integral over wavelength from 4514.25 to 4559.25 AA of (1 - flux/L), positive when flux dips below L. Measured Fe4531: 3.8 AA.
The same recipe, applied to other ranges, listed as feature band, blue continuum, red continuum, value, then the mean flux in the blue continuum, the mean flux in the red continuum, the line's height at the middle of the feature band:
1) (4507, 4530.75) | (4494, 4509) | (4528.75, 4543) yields -0.9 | 14.4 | 13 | 13.7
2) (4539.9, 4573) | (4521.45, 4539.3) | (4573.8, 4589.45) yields -1.4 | 12.9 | 14.9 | 13.9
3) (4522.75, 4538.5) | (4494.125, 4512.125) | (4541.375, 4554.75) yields 1.5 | 14.5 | 13.8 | 14.1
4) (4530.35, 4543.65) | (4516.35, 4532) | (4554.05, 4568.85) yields 0.8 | 13.5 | 15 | 14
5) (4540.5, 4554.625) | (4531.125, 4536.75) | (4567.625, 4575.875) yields -0.2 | 12.8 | 15.2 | 13.6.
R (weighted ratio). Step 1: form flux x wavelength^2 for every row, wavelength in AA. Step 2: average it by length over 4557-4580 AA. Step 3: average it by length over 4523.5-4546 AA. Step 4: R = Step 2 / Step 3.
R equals 1.17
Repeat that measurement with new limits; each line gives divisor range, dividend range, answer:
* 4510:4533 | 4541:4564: 1.05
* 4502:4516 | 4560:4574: 1.00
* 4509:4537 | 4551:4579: 1.10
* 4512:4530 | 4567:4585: 1.09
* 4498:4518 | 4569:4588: 1.03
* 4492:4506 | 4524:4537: 0.91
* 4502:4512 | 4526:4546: 0.87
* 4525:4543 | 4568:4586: 1.19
